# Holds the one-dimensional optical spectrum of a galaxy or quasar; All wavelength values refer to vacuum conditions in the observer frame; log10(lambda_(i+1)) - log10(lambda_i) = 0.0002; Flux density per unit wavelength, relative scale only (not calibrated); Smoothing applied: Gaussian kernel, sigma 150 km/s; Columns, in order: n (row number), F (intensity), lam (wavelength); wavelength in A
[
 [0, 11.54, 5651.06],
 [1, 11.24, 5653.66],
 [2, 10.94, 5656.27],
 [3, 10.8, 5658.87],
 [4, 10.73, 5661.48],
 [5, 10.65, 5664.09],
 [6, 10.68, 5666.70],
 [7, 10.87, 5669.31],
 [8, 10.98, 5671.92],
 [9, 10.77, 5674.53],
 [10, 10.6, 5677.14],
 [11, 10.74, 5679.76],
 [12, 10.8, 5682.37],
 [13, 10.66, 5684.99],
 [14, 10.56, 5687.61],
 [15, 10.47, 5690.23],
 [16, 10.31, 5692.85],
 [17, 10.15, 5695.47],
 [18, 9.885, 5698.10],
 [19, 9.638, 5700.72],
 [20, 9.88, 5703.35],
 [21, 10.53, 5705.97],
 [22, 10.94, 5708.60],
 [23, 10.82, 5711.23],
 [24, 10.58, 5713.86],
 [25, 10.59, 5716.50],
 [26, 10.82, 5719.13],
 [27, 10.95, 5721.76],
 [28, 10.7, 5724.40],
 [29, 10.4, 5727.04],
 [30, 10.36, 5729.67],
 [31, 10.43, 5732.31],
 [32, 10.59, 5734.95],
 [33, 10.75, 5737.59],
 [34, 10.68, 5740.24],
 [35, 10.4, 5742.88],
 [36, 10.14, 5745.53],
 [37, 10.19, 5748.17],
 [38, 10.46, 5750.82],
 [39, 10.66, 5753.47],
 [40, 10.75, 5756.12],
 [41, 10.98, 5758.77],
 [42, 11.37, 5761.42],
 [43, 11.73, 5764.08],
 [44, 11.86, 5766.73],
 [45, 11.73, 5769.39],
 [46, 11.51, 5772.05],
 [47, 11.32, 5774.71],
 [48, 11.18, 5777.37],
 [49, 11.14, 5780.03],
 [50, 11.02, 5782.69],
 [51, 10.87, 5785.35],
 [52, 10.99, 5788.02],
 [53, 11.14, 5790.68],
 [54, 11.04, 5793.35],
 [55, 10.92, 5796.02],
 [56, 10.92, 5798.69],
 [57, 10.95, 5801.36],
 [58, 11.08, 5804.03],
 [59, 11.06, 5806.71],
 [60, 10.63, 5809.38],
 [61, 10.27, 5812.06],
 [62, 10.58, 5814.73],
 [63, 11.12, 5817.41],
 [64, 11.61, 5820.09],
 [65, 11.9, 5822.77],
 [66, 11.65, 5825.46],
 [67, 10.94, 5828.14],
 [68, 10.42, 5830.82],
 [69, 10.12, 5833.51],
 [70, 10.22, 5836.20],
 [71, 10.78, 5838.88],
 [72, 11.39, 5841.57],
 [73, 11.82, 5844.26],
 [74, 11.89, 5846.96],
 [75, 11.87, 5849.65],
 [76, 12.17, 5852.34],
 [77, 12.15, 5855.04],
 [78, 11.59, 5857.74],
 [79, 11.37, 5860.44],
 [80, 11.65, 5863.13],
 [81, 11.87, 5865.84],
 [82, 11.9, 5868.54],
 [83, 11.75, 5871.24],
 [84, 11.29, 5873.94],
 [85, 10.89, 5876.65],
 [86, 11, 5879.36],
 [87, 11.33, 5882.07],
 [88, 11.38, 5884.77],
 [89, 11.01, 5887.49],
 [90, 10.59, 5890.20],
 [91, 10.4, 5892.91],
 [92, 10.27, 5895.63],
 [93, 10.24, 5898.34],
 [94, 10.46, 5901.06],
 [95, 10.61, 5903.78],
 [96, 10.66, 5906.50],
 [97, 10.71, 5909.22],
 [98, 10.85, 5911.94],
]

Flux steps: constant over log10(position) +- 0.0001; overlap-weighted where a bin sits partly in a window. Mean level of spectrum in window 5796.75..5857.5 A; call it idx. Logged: 11.2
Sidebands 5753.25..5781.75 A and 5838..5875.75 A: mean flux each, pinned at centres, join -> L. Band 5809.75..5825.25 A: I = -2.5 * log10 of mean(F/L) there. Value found 0.04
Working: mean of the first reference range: 11.3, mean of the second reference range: 11.7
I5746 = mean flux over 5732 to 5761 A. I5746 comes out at 10.6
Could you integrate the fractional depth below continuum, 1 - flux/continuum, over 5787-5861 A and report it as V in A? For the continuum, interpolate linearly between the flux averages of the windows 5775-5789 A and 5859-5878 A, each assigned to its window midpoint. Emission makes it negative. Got 0.9 A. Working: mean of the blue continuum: 11.1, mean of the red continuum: 11.5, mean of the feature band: 11.2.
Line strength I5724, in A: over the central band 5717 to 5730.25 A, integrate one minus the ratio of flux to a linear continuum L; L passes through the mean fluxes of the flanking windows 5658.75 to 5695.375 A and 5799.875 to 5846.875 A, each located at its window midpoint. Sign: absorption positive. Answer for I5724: 0.1 A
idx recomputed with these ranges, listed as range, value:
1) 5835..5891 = 11.4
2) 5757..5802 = 11.2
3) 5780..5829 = 11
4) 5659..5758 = 10.5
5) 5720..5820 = 10.9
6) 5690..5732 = 10.4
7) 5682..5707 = 10.3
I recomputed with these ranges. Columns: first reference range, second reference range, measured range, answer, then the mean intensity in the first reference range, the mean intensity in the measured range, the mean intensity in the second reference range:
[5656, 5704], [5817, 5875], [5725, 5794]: 0.01 mag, 10.5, 10.9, 11.4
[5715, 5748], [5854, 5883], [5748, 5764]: -0.01 mag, 10.6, 10.8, 11.5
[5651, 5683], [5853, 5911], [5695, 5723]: 0.05 mag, 10.8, 10.4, 11.1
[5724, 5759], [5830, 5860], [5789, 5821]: 0.01 mag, 10.5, 10.9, 11.3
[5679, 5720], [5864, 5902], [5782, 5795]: -0.03 mag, 10.5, 11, 11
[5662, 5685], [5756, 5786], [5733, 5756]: 0.07 mag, 10.8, 10.5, 11.3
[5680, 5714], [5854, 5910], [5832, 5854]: -0.03 mag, 10.4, 11.3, 11.1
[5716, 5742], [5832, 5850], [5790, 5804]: -0.01 mag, 10.6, 11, 11.1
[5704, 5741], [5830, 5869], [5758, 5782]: -0.05 mag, 10.6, 11.4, 11.4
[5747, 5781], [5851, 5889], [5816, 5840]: 0.04 mag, 11.1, 11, 11.5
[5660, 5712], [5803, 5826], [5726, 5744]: 0.02 mag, 10.5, 10.5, 11.1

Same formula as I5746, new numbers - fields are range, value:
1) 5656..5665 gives 10.8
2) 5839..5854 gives 11.7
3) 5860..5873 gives 11.7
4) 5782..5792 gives 11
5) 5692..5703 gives 9.97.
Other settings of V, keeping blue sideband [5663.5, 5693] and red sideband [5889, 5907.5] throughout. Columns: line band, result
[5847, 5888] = -4.23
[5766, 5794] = -1.76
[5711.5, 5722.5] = -0.09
